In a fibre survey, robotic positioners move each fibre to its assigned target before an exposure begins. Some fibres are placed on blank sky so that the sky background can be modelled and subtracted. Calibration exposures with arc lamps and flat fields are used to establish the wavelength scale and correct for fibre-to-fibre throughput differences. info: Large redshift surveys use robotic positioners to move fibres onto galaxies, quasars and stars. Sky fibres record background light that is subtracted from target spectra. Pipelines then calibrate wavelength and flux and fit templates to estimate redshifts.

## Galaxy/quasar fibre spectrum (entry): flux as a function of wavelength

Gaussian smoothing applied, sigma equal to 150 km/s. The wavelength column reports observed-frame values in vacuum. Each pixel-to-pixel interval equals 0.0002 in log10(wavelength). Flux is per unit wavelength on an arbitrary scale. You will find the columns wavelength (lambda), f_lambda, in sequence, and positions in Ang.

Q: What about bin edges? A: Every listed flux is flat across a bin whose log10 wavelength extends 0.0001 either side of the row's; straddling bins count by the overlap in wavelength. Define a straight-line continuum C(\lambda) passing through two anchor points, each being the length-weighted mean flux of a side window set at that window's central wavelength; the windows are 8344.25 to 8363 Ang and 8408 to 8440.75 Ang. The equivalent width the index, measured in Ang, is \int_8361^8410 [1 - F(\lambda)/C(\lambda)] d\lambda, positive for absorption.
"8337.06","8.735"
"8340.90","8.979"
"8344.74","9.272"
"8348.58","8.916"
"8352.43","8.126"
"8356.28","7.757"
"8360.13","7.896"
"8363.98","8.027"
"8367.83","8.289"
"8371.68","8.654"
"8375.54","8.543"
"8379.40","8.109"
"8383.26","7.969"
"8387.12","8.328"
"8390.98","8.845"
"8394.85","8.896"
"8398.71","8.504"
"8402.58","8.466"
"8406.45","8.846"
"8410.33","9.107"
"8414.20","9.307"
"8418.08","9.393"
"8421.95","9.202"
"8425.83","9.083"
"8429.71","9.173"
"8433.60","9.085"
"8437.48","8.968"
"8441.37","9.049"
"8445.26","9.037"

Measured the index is 1.3 Ang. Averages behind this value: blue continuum 8.31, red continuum 9.15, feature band 8.47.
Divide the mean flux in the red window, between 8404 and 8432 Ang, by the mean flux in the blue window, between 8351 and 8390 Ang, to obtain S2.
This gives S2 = 1.1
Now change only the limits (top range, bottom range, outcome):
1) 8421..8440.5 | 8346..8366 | 1.11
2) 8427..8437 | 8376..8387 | 1.12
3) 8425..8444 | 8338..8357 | 1.05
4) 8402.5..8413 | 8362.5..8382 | 1.07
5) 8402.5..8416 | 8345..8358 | 1.07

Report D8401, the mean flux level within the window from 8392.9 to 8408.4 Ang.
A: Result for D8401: 8.67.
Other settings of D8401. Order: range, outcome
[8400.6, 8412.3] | 8.8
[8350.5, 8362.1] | 7.92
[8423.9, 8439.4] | 9.08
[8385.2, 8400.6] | 8.65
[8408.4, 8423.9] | 9.26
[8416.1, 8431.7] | 9.21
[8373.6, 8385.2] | 8.2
